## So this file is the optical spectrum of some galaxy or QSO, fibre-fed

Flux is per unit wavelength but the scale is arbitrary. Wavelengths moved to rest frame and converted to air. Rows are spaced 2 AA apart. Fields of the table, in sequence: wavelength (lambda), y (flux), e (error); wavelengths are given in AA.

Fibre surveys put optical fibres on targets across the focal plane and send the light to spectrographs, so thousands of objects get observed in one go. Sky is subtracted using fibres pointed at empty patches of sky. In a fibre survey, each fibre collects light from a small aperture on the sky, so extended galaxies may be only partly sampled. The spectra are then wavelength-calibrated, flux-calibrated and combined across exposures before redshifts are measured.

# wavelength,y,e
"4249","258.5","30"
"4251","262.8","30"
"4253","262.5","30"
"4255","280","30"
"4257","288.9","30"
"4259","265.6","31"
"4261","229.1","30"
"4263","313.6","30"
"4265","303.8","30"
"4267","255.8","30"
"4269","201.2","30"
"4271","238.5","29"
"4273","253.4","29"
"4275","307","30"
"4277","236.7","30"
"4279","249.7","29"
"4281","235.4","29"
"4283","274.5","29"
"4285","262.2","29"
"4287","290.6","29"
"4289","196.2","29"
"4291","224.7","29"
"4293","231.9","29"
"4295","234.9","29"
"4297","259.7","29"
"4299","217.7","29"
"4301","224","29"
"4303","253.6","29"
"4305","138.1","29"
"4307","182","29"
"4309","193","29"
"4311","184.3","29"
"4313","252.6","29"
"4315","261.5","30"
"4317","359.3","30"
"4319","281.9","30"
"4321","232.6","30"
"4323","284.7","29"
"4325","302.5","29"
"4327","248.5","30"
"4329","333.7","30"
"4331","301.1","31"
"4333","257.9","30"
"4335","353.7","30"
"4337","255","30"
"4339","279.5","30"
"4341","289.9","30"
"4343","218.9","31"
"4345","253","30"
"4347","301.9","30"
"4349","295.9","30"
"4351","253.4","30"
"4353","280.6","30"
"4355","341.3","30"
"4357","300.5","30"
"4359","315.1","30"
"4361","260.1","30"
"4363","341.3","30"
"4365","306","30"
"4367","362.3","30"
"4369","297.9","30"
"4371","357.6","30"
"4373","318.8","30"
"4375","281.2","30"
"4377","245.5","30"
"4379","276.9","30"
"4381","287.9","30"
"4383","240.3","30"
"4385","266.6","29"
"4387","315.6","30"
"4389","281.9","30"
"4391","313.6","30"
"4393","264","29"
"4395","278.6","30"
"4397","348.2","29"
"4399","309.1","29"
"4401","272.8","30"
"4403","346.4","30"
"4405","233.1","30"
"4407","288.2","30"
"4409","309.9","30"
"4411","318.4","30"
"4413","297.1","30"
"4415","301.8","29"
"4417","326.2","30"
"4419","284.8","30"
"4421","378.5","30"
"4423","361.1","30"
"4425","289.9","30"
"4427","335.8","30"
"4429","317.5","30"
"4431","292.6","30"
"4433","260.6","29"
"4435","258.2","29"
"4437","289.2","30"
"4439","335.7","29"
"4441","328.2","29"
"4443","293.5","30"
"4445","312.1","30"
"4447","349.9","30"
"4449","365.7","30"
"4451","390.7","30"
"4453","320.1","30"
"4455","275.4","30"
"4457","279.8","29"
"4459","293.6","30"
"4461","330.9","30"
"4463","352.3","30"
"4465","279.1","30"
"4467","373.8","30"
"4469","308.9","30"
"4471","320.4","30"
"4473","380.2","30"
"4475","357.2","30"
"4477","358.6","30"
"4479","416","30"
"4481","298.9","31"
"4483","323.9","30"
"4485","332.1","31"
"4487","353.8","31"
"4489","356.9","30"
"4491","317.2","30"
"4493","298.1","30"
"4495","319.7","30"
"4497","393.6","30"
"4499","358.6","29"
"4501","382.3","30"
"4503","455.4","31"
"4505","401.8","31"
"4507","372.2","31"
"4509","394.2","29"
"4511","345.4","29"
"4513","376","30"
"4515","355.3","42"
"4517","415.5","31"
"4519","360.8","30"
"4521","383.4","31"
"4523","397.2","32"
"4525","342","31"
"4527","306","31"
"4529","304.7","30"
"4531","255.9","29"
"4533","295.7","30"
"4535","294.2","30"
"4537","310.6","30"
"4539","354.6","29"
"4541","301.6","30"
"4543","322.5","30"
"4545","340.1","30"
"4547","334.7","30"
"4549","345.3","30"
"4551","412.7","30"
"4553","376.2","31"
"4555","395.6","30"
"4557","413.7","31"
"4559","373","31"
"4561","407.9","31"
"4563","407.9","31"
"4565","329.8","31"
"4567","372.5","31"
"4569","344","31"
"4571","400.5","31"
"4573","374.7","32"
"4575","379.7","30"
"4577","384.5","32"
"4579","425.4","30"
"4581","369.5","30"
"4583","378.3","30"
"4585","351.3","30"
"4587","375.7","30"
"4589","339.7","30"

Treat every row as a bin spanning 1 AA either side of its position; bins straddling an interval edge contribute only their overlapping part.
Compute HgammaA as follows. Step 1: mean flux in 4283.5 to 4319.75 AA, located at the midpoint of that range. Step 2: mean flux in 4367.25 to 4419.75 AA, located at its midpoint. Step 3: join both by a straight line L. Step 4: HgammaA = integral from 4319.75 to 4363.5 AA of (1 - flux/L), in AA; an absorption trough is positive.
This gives -3.95 AA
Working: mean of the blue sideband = 236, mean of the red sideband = 296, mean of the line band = 286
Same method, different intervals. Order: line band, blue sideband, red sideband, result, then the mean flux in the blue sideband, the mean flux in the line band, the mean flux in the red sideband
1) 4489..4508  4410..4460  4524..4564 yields -1.9 AA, 314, 366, 345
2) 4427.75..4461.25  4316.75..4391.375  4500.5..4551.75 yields 1.2 AA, 291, 311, 352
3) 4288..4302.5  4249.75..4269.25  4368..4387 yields 2.5 AA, 269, 228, 287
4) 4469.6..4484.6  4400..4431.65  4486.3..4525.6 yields 0.1 AA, 310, 349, 369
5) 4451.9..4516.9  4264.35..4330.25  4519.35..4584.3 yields -3.6 AA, 249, 347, 357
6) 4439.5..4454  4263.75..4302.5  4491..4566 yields -0.7 AA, 248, 337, 357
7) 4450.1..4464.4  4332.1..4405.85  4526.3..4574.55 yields 0.1 AA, 292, 319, 350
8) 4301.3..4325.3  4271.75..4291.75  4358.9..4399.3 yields 2.4 AA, 253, 242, 298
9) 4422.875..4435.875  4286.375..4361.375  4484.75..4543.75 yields 0.5 AA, 262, 299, 349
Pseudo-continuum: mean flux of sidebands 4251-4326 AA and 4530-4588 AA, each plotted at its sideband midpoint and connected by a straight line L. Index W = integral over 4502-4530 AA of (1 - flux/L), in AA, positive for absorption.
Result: -2.5 AA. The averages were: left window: 251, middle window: 372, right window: 360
